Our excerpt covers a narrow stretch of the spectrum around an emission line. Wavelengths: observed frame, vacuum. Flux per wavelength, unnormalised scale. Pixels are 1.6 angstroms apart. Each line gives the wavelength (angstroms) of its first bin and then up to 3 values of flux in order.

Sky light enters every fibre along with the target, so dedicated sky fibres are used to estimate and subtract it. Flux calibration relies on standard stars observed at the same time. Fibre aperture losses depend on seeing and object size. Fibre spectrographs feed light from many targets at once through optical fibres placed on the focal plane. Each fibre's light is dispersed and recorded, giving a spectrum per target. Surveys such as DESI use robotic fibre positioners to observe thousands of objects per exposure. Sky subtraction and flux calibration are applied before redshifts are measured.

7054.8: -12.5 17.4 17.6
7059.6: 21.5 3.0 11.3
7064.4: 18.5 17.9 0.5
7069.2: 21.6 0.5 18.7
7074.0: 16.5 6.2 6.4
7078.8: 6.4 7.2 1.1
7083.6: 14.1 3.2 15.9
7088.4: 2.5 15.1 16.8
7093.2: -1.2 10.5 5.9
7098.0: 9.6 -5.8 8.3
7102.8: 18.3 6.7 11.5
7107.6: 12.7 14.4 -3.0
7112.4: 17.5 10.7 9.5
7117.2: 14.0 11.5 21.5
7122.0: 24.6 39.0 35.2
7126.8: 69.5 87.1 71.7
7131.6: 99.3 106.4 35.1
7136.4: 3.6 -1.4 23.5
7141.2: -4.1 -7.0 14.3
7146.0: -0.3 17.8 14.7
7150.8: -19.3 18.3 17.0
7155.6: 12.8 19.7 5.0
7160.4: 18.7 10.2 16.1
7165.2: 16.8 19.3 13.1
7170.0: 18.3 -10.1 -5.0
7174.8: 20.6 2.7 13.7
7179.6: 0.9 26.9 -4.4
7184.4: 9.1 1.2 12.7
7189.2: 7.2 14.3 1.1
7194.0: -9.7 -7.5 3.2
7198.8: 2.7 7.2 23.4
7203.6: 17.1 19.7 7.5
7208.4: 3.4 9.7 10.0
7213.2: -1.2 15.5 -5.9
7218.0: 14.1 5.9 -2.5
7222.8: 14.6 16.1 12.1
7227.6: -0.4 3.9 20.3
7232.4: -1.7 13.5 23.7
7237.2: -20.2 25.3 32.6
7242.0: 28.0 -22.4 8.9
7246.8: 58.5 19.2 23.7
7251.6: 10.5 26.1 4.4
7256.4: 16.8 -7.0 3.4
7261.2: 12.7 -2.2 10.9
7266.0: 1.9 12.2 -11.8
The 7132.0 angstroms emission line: [O II] 3727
